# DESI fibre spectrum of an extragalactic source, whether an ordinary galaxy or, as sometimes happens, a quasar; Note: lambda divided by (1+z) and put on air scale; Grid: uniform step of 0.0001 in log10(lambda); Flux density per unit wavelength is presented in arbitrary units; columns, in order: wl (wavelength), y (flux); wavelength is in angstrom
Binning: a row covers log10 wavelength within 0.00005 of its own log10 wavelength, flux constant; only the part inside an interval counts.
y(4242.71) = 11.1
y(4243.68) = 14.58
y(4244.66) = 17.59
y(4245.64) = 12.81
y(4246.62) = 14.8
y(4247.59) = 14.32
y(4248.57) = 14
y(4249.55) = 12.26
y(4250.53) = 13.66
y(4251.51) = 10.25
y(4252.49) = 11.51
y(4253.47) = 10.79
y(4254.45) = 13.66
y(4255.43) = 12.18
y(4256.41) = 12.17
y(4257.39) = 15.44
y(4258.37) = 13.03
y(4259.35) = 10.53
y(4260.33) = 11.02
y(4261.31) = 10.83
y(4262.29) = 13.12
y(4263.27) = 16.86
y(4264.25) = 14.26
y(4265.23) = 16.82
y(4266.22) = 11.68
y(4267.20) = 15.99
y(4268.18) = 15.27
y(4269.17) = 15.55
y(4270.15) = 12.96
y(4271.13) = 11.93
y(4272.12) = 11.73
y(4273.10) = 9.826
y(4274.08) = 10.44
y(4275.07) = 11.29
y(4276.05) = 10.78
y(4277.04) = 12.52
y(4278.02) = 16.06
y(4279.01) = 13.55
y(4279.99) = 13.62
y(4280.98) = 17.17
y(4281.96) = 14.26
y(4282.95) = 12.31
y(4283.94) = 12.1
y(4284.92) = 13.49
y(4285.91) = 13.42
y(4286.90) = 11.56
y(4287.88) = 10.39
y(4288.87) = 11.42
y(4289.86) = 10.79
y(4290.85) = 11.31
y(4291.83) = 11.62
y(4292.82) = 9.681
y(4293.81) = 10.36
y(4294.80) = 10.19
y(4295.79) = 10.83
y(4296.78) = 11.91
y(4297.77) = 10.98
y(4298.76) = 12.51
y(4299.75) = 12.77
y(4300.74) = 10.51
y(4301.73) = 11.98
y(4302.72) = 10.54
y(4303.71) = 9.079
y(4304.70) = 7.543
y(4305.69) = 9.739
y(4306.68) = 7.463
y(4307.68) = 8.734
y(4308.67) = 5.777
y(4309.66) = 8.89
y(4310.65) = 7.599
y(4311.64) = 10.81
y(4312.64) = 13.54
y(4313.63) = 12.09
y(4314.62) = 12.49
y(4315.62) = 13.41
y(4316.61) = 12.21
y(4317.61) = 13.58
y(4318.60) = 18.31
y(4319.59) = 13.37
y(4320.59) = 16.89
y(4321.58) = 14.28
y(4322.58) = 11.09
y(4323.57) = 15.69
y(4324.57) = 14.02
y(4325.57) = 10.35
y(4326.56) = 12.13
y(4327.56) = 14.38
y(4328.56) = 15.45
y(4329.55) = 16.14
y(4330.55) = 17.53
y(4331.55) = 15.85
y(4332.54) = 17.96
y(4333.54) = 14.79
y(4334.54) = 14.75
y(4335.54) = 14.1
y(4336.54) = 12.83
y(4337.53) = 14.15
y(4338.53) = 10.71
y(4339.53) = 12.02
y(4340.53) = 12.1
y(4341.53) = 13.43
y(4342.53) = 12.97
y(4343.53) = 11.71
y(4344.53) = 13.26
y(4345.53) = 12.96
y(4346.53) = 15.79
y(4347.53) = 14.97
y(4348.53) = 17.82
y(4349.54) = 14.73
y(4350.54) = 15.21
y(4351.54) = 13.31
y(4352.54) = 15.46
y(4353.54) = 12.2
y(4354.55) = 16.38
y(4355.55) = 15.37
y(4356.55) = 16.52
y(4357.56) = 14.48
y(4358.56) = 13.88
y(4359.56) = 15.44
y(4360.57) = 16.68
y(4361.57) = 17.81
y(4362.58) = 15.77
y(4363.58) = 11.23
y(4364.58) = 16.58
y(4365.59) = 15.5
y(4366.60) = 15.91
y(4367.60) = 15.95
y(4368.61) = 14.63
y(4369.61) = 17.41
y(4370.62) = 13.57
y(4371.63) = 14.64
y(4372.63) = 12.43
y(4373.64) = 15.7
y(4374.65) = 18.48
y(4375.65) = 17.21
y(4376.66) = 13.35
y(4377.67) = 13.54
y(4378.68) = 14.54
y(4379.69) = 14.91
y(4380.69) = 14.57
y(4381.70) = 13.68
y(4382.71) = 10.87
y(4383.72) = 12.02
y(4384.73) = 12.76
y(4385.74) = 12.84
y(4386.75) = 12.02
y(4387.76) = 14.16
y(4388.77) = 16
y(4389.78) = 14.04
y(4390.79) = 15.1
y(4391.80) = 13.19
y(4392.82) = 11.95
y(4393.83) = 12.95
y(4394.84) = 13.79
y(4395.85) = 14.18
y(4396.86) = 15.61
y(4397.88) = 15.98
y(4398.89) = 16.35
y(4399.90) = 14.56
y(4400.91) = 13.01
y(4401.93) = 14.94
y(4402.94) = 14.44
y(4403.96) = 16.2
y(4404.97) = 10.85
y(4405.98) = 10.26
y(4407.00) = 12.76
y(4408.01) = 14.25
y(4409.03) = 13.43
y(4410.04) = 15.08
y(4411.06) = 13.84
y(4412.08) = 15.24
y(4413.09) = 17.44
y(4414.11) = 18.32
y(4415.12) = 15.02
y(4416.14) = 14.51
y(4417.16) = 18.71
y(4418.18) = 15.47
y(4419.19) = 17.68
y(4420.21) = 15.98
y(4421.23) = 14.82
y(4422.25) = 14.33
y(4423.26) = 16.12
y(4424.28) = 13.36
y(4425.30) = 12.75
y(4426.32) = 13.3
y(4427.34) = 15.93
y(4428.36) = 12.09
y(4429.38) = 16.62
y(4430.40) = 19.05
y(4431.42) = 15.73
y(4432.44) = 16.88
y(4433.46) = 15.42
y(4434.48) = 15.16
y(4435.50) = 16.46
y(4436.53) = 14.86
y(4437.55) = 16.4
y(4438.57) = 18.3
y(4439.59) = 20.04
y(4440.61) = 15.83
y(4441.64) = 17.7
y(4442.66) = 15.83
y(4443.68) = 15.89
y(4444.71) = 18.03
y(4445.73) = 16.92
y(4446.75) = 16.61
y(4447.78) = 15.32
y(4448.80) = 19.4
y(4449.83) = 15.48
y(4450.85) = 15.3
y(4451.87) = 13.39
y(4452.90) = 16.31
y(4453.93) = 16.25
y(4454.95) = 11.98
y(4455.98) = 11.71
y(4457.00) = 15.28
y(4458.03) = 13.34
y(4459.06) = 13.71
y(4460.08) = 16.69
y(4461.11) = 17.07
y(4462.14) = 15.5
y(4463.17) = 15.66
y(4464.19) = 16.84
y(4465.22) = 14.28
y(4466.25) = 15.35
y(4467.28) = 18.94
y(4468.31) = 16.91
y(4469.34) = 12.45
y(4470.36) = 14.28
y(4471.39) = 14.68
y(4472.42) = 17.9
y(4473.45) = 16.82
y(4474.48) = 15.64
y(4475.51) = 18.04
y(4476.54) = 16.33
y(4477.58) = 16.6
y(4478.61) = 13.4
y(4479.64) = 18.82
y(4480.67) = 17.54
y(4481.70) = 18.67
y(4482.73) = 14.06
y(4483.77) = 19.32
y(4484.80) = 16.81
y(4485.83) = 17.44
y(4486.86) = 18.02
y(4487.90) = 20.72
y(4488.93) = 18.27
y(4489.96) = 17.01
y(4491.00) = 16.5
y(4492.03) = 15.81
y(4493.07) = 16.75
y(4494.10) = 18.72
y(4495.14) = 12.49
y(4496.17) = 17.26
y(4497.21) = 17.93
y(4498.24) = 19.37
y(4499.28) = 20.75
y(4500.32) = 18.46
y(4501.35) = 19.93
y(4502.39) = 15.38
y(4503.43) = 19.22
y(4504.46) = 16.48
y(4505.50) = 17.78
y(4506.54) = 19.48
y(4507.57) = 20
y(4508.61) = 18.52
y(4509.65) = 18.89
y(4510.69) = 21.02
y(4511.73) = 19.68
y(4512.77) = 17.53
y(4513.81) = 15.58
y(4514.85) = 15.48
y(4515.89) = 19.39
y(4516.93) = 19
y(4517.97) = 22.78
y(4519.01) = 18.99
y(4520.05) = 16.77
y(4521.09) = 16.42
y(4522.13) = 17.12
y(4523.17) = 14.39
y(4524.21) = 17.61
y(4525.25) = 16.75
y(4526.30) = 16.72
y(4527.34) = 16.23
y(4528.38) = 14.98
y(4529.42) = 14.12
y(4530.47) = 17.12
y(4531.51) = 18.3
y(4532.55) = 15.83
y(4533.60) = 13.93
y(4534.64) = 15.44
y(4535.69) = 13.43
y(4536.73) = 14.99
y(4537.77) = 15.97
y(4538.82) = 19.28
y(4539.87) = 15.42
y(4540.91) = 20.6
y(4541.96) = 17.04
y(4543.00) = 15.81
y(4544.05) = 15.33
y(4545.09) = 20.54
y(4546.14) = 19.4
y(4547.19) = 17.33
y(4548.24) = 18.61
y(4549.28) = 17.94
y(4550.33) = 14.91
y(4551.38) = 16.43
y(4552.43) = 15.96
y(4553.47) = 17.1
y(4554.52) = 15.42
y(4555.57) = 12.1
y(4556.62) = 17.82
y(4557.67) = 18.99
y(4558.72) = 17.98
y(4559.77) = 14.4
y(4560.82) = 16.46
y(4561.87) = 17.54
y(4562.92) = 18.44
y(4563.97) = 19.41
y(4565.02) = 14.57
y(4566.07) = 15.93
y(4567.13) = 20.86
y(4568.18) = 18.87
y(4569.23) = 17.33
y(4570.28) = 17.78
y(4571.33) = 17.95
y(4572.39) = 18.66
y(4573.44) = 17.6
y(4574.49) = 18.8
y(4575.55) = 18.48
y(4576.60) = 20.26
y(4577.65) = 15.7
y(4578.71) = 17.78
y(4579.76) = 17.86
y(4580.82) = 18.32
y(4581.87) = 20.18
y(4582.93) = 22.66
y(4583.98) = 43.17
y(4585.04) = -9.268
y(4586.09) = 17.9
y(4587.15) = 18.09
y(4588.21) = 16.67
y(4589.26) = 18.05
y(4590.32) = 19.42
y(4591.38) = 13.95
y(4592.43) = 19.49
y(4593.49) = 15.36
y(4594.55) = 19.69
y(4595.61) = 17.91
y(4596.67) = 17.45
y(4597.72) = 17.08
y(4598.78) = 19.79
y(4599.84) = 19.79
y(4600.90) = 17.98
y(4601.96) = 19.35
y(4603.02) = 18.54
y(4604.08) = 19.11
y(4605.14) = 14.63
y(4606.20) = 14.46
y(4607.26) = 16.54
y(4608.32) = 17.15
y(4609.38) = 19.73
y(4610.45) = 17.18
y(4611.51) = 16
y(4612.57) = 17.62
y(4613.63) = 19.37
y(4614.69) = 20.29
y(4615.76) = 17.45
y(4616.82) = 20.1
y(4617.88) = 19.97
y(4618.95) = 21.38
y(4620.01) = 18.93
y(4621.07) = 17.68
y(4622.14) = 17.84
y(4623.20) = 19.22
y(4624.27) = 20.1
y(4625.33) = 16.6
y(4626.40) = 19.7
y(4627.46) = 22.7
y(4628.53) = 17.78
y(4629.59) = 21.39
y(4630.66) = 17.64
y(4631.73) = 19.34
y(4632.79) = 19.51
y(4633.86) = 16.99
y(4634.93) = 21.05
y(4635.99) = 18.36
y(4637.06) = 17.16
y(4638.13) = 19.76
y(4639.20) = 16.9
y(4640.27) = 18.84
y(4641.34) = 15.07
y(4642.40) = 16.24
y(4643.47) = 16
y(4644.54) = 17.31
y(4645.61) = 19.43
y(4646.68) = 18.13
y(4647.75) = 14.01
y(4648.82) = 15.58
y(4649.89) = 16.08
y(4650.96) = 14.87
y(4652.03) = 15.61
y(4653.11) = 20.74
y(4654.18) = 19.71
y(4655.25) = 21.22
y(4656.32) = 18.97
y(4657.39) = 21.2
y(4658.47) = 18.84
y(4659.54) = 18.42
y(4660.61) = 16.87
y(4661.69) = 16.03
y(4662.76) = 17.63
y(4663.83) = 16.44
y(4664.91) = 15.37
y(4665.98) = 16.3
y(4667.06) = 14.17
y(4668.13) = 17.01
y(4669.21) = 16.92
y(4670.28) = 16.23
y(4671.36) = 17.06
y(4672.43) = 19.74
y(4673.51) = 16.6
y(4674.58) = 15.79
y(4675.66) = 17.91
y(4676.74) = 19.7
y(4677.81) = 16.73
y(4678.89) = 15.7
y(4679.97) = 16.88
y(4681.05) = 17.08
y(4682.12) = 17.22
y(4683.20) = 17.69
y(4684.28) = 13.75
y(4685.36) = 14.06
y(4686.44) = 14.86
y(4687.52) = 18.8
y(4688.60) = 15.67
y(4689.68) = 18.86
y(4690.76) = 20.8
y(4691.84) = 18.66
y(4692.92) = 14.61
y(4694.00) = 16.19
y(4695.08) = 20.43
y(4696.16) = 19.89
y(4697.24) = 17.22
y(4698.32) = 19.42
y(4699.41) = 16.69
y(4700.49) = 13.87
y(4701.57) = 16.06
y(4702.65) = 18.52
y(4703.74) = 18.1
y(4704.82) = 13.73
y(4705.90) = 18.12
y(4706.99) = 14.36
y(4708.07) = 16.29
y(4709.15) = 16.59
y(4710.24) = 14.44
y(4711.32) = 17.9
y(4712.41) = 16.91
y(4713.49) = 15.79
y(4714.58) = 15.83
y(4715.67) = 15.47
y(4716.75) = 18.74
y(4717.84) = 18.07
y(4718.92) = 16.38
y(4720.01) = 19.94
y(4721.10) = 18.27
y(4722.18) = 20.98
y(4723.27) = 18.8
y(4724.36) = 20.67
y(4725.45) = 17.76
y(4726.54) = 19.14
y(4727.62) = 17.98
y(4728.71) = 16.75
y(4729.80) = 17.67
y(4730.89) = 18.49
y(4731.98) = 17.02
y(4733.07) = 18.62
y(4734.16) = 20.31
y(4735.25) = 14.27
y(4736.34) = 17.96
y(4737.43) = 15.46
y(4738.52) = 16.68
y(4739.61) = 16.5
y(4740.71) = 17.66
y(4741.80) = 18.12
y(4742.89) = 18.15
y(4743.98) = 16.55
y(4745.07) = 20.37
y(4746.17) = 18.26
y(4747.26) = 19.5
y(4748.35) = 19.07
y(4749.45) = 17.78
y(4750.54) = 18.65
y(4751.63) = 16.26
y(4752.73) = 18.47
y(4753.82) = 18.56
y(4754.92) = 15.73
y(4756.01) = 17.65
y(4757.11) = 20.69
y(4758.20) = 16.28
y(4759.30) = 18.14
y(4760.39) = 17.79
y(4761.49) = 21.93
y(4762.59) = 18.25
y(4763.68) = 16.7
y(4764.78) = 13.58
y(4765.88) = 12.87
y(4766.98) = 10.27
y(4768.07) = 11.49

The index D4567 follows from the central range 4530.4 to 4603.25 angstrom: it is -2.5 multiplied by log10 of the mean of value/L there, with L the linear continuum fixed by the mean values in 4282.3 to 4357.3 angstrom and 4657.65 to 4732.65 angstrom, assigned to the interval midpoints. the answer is -0.12 mag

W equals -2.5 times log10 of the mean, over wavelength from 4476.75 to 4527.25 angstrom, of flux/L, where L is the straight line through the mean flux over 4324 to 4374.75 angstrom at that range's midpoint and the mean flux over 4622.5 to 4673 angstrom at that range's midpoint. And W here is -0.09 mag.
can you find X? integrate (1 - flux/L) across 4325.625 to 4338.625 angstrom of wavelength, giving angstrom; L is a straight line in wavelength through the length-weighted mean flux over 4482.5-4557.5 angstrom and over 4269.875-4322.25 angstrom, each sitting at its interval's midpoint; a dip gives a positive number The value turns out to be -2.08 angstrom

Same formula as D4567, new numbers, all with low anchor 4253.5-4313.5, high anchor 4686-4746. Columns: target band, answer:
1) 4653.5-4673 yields -0.06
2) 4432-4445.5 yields -0.20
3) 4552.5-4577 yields -0.13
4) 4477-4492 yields -0.19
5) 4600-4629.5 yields -0.14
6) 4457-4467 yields -0.09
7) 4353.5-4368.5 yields -0.19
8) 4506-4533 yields -0.18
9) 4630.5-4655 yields -0.07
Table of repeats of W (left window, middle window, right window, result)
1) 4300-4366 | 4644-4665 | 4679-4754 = -0.055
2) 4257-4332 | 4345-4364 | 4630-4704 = -0.141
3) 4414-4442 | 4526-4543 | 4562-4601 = 0.080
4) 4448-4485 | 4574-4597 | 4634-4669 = -0.075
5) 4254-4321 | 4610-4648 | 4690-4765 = -0.127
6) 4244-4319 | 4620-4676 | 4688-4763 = -0.069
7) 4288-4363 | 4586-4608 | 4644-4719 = -0.100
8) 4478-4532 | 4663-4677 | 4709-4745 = 0.050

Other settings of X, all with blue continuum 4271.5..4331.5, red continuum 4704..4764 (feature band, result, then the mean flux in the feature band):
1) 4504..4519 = -3.93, 18.7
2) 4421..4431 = -0.83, 14.8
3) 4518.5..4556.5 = -3.44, 16.5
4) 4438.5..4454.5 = -3.01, 16.6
